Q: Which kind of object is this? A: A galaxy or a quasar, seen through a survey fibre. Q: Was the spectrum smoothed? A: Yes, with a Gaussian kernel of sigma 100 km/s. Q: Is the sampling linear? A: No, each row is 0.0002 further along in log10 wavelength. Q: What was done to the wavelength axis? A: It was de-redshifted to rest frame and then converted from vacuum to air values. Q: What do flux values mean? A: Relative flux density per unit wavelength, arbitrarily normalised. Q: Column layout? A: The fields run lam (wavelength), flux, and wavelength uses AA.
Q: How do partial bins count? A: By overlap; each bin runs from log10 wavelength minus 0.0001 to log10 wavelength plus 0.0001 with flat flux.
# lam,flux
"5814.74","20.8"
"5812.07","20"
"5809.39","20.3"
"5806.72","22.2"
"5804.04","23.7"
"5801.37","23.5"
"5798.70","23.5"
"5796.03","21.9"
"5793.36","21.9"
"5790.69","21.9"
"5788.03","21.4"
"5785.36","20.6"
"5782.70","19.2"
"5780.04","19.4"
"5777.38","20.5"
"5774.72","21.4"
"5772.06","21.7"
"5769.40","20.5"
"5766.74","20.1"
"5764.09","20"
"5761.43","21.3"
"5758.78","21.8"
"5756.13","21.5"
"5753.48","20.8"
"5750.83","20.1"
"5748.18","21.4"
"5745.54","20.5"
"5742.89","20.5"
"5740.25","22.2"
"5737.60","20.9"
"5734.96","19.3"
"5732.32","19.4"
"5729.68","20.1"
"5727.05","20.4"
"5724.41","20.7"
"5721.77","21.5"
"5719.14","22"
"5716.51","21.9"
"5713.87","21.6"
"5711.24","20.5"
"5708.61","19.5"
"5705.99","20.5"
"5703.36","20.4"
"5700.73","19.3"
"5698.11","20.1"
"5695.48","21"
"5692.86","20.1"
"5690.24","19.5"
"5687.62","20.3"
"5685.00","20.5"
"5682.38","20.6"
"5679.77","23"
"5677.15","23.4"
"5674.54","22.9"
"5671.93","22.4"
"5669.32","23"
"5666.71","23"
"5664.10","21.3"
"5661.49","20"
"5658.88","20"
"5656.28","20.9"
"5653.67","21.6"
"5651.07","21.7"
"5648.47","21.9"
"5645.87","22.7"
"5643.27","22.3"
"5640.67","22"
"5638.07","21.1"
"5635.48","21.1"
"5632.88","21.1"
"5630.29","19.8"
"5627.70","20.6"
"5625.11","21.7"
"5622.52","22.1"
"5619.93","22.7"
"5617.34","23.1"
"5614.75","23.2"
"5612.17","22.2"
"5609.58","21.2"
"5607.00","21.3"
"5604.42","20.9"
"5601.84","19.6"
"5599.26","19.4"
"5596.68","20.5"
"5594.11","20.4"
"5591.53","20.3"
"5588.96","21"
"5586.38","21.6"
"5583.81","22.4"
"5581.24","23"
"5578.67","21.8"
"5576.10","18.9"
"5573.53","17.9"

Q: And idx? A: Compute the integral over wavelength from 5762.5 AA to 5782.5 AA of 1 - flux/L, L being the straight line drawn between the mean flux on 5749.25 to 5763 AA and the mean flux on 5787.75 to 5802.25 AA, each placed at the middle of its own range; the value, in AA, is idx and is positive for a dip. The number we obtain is 1.1 AA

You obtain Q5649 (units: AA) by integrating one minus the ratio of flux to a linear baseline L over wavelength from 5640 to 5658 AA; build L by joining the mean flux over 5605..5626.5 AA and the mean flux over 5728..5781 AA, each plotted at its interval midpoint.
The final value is -0.03 AA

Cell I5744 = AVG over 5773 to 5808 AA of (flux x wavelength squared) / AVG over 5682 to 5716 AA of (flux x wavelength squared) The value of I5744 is 1.1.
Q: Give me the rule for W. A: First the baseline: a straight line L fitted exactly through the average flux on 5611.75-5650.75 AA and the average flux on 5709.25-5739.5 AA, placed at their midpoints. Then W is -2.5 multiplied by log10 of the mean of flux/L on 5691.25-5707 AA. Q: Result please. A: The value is 0.04 mag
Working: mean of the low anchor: 21.8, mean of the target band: 20.2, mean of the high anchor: 20.7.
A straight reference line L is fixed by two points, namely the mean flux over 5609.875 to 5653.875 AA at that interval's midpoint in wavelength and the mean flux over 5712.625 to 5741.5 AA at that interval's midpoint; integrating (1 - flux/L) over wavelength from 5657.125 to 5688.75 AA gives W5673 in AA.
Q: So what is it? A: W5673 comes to -0.4 AA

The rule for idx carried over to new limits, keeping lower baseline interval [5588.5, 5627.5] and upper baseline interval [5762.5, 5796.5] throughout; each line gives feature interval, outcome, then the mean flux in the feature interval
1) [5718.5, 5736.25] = 0.4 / 20.4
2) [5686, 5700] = 0.6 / 20.2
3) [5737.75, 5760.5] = -0.2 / 21.1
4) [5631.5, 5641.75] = 0.0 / 21.3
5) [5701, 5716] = 0.4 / 20.5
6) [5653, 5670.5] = -0.2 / 21.4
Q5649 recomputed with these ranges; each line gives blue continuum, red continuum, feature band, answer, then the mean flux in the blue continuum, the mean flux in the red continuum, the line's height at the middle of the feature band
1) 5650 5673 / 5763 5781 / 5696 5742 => 0.88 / 21.5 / 20.5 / 21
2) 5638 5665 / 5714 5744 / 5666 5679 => -1.03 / 21.4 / 20.8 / 21.3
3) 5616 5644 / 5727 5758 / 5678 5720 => 0.61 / 21.6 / 20.6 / 21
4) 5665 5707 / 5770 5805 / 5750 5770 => 0.63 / 21.3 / 21.5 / 21.5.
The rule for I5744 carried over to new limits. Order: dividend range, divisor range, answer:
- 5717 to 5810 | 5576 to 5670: 1.04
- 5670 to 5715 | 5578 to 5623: 1.01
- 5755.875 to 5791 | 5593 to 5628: 1.03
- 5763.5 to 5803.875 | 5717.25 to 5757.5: 1.04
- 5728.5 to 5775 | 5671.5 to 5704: 1.01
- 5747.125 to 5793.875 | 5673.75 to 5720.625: 1.02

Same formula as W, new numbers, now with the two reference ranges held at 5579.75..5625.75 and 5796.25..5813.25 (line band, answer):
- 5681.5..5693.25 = 0.08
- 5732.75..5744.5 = 0.07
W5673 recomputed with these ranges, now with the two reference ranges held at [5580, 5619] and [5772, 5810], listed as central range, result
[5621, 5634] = 0.18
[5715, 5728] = 0.09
